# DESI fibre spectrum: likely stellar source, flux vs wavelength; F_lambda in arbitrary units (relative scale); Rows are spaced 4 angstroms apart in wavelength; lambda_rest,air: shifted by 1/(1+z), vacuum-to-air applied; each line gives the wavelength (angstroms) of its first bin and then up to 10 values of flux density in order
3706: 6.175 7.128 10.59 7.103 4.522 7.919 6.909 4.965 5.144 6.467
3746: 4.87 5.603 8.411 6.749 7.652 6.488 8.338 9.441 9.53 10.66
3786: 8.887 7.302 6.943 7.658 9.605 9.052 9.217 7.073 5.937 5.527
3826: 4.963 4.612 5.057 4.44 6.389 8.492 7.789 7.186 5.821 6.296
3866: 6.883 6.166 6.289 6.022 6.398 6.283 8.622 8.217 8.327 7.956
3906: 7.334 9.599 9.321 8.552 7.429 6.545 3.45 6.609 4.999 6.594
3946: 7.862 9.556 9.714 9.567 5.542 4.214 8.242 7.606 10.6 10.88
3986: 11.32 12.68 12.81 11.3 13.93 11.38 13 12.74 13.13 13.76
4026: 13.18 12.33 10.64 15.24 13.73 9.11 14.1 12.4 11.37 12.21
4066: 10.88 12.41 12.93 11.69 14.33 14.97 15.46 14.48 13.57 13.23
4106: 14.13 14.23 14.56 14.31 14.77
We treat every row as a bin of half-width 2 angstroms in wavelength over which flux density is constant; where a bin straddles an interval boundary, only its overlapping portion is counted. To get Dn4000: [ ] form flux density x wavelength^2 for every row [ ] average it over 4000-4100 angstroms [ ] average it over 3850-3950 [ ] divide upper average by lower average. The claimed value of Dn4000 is 2.0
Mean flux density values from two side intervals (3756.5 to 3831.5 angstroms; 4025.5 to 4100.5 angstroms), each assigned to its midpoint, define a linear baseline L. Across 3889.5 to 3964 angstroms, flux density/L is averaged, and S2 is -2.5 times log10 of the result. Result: 0.31 mag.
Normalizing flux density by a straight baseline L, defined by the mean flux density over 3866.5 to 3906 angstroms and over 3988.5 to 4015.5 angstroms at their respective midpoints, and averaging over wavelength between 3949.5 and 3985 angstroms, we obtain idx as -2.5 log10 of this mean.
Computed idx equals 0.28 mag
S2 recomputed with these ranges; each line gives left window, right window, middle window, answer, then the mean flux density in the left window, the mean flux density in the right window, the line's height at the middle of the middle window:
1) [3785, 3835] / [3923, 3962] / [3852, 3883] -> 0.11 mag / 7.07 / 7.13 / 7.1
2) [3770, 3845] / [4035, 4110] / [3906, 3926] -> 0.16 mag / 7.39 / 13.1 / 9.74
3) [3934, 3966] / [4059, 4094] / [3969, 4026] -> -0.22 mag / 7.41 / 13.1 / 9.56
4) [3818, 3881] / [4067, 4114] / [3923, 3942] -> 0.48 mag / 6.13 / 13.7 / 8.75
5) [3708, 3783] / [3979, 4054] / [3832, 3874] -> 0.40 mag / 7.24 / 12.5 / 9.32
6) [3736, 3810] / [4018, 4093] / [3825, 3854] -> 0.42 mag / 7.75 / 12.8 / 8.95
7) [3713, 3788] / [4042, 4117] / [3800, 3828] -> 0.15 mag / 7.34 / 13.1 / 8.46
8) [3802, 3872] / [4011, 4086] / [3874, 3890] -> 0.21 mag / 6.61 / 12.6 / 7.89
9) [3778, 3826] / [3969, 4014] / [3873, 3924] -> 0.24 mag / 7.93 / 11.4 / 9.69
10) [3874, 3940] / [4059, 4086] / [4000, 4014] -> -0.22 mag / 7.2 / 12.6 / 10.4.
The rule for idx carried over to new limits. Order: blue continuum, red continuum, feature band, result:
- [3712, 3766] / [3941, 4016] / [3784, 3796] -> -0.047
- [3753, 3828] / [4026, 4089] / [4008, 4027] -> -0.108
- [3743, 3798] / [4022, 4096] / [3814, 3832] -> 0.500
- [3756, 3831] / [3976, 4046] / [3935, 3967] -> 0.452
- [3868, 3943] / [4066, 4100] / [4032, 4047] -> -0.037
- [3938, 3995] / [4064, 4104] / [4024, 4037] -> -0.088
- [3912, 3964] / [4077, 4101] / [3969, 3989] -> -0.081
